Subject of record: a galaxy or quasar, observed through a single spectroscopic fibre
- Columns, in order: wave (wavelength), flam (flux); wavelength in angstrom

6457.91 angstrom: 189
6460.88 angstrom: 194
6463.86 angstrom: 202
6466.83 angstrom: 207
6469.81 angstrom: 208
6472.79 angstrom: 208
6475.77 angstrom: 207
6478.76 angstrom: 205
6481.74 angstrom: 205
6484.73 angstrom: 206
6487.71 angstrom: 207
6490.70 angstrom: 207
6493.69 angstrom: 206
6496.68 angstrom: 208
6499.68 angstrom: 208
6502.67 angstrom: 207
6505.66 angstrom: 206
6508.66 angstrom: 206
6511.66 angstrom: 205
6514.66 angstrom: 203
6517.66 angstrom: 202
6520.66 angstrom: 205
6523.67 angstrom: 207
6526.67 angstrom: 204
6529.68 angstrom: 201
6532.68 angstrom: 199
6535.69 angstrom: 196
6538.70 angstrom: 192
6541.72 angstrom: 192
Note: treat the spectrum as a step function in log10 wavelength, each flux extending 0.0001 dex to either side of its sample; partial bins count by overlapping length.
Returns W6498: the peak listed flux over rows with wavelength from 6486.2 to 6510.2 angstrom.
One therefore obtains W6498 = 208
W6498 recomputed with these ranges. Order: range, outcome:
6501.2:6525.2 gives 207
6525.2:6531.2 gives 204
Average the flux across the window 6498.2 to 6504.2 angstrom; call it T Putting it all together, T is 208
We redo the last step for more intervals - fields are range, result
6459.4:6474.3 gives 204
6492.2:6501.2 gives 207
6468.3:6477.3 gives 208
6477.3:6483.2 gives 205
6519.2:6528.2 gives 205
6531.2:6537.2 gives 197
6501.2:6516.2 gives 205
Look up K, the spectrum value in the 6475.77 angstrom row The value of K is 207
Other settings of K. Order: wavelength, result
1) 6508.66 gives 206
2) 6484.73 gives 206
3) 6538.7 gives 192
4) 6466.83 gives 207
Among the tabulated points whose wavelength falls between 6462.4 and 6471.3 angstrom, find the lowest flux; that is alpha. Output 202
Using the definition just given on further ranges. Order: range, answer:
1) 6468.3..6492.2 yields 205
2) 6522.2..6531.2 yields 201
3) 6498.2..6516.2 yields 203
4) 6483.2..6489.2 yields 206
